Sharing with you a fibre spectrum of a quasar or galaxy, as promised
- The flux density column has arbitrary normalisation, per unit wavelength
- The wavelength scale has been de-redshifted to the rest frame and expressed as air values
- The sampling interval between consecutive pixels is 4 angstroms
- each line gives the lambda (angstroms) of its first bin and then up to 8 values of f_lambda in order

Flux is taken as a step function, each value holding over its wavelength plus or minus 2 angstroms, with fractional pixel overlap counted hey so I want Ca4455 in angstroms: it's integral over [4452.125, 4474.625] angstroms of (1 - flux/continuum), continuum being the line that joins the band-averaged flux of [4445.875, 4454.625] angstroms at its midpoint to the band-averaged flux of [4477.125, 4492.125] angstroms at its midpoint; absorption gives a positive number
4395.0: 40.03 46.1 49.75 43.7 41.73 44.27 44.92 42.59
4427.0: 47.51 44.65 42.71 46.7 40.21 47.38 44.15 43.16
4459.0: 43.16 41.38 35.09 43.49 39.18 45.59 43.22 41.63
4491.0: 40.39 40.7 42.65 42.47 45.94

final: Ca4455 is 1.5 angstroms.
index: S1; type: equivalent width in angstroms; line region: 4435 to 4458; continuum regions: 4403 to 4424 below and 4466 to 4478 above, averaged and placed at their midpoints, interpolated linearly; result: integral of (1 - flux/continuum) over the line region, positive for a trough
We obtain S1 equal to -1.25 angstroms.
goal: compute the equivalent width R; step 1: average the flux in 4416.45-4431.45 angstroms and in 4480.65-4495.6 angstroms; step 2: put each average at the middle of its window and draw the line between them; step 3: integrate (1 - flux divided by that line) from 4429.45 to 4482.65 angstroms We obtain 0.6 angstroms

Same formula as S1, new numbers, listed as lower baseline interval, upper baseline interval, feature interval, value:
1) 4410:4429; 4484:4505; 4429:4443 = -0.10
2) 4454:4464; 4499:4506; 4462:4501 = 1.36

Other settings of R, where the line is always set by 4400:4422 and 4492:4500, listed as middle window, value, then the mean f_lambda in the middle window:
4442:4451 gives -0.2 angstroms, 44.3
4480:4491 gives -0.1 angstroms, 42.3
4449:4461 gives -0.1 angstroms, 43.5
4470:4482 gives -0.2 angstroms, 42.7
